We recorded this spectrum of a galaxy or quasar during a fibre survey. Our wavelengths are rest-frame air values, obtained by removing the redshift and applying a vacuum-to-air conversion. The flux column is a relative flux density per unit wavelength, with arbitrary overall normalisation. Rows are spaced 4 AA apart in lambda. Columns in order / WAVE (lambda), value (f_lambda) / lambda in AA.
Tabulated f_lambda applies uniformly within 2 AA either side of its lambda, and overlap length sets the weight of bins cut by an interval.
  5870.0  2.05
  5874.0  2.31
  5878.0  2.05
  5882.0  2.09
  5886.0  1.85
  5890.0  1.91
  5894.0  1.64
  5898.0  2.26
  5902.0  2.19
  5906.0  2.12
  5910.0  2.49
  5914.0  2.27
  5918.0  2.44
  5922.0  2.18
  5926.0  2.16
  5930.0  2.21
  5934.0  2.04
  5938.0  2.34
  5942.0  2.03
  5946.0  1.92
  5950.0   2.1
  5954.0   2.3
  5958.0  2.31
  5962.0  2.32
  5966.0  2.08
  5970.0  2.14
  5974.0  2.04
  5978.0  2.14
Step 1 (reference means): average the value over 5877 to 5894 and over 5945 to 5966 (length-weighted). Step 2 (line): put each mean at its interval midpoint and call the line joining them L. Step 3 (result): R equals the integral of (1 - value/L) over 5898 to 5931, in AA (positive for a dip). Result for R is -3.6 AA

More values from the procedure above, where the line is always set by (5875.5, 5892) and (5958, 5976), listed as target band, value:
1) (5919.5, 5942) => -1.0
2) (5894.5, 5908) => -0.7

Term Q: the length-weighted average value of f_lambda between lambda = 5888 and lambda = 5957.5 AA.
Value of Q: 2.16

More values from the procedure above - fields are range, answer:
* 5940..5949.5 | 1.99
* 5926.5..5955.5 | 2.13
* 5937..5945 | 2.13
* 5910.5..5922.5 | 2.34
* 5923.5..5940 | 2.19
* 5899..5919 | 2.29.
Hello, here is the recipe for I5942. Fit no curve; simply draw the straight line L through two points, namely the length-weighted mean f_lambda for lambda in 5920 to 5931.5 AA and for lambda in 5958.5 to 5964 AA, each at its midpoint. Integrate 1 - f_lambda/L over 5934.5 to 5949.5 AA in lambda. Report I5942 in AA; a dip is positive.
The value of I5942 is 1.02 AA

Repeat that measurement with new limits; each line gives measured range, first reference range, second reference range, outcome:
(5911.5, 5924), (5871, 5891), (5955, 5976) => -1.2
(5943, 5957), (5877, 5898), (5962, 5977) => -0.3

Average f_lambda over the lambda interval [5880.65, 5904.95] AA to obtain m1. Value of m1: 1.99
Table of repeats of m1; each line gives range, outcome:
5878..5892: 1.96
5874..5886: 2.07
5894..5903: 2.1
